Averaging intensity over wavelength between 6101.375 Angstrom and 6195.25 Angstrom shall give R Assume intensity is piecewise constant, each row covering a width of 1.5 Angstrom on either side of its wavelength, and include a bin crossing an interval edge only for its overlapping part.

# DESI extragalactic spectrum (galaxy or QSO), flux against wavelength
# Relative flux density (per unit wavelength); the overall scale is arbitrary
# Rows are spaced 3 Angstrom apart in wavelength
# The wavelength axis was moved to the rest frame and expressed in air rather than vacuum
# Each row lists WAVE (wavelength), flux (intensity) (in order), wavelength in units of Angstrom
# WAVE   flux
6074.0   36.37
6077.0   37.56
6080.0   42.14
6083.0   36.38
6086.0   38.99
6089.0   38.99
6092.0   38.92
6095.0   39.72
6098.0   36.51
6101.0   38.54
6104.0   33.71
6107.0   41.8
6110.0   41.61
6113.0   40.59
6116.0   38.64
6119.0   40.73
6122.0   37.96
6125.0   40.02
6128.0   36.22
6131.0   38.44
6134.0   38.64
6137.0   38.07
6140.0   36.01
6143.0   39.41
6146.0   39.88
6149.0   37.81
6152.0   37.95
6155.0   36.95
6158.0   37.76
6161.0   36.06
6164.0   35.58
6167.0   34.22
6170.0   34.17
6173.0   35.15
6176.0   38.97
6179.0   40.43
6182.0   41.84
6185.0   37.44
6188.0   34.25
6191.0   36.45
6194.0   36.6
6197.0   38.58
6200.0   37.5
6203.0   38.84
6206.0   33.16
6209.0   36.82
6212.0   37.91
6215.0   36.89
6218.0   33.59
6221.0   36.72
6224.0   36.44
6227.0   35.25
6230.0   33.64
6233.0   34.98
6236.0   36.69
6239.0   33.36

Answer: 37.9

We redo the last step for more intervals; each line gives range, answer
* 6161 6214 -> 36.9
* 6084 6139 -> 38.7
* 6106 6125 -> 40.2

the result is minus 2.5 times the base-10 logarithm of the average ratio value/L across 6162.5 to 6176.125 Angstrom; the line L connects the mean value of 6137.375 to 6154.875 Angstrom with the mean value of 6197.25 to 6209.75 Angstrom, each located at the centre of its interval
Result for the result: 0.07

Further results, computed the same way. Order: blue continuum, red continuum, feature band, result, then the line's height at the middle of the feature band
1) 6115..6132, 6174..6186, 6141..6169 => 0.056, 39.2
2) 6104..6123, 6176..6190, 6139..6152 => 0.024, 39.2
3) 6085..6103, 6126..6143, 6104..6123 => -0.046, 38.1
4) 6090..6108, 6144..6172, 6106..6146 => -0.045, 37.5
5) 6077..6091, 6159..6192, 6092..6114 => -0.011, 38.5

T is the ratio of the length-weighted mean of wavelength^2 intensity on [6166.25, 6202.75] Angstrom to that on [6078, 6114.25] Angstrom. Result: 0.98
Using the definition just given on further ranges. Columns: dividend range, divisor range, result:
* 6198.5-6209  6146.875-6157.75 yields 0.99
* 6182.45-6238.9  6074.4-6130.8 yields 0.97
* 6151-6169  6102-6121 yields 0.94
